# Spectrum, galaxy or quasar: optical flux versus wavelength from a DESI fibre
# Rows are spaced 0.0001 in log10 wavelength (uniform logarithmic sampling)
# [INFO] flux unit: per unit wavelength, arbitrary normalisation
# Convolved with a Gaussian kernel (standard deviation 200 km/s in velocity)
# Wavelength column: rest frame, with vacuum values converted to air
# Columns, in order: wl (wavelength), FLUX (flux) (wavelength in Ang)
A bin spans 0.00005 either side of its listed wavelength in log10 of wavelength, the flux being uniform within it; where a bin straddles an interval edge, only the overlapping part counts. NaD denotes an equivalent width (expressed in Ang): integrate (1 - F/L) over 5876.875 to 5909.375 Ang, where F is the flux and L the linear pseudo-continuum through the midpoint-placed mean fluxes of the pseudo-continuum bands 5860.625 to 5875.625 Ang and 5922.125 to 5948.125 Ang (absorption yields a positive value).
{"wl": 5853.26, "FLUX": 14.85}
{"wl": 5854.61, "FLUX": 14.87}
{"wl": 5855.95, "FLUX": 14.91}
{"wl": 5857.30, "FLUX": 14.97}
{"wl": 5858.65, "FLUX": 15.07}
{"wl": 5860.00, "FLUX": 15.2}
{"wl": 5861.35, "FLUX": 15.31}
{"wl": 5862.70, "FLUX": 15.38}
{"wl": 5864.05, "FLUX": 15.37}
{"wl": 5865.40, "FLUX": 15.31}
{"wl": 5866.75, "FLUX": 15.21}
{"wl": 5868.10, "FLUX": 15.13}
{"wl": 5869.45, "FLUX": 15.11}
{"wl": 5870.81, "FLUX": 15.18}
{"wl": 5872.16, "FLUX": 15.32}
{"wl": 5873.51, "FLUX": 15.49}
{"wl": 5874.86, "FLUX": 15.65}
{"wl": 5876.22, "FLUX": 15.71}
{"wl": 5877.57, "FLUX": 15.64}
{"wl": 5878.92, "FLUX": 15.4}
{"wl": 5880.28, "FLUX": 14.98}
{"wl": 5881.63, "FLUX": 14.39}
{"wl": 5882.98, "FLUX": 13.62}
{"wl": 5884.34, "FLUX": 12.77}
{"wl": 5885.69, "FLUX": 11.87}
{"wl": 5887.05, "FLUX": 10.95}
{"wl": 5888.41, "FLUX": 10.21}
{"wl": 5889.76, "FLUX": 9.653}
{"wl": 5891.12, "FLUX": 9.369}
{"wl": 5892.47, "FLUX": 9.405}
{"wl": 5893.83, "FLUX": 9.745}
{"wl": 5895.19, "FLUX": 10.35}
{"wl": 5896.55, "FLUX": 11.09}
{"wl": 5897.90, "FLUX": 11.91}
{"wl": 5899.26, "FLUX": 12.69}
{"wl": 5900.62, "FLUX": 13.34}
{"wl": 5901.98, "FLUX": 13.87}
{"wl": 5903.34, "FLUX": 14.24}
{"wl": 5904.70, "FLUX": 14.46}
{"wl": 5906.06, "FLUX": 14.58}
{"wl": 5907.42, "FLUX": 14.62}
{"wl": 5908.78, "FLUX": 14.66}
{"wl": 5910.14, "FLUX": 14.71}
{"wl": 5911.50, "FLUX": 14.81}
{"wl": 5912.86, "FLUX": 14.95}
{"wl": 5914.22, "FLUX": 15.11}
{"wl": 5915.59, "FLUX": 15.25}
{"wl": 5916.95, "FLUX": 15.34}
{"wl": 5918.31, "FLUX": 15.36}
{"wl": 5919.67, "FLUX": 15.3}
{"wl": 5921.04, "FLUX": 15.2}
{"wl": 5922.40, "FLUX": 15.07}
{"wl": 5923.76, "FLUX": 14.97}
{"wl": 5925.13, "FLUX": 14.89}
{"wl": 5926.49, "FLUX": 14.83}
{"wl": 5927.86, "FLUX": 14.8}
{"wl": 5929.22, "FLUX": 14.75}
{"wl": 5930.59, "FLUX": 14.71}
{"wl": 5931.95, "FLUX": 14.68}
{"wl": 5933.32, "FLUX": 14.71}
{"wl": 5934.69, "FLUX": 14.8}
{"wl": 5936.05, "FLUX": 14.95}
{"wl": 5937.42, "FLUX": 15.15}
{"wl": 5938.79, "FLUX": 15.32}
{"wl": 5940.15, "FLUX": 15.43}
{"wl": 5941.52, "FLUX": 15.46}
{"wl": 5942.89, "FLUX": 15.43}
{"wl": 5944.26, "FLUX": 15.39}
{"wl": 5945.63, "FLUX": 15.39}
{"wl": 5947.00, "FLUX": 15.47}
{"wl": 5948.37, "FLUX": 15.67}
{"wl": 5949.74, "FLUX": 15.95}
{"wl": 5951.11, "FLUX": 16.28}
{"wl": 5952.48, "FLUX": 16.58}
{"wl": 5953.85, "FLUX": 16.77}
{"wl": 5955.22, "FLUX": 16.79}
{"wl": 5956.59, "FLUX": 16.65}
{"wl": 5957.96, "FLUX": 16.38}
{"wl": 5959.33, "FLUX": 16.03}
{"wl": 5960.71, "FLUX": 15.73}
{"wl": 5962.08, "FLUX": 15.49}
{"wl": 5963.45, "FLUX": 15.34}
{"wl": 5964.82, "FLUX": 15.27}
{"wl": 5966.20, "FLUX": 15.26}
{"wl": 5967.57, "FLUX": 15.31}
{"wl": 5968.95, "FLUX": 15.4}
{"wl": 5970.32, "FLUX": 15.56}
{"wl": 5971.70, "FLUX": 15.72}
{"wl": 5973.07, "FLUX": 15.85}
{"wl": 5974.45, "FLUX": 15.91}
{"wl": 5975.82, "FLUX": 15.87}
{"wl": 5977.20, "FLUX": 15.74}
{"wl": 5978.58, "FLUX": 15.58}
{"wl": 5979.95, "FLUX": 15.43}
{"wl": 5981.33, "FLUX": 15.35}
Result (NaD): 5.48 Ang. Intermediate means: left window 15.3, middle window 12.7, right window 15.1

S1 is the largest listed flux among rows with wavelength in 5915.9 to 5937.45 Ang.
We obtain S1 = 15.36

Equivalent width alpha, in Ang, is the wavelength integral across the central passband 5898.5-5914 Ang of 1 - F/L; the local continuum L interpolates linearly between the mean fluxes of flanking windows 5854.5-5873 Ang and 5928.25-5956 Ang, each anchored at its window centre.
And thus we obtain 1.1 Ang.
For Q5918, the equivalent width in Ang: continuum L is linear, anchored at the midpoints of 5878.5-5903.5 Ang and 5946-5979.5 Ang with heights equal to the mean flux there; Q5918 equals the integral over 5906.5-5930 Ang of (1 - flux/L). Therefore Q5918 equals -2.6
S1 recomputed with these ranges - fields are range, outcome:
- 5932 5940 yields 15.32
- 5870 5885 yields 15.71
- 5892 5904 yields 14.24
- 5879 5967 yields 16.79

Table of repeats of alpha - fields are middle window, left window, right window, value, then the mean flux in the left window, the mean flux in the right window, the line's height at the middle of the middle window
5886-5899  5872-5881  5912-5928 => 4.2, 15.5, 15.1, 15.3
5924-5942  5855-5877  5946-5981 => 0.8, 15.3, 15.8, 15.7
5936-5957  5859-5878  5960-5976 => -0.4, 15.3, 15.5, 15.5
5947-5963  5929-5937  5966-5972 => -1.0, 14.8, 15.4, 15.2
